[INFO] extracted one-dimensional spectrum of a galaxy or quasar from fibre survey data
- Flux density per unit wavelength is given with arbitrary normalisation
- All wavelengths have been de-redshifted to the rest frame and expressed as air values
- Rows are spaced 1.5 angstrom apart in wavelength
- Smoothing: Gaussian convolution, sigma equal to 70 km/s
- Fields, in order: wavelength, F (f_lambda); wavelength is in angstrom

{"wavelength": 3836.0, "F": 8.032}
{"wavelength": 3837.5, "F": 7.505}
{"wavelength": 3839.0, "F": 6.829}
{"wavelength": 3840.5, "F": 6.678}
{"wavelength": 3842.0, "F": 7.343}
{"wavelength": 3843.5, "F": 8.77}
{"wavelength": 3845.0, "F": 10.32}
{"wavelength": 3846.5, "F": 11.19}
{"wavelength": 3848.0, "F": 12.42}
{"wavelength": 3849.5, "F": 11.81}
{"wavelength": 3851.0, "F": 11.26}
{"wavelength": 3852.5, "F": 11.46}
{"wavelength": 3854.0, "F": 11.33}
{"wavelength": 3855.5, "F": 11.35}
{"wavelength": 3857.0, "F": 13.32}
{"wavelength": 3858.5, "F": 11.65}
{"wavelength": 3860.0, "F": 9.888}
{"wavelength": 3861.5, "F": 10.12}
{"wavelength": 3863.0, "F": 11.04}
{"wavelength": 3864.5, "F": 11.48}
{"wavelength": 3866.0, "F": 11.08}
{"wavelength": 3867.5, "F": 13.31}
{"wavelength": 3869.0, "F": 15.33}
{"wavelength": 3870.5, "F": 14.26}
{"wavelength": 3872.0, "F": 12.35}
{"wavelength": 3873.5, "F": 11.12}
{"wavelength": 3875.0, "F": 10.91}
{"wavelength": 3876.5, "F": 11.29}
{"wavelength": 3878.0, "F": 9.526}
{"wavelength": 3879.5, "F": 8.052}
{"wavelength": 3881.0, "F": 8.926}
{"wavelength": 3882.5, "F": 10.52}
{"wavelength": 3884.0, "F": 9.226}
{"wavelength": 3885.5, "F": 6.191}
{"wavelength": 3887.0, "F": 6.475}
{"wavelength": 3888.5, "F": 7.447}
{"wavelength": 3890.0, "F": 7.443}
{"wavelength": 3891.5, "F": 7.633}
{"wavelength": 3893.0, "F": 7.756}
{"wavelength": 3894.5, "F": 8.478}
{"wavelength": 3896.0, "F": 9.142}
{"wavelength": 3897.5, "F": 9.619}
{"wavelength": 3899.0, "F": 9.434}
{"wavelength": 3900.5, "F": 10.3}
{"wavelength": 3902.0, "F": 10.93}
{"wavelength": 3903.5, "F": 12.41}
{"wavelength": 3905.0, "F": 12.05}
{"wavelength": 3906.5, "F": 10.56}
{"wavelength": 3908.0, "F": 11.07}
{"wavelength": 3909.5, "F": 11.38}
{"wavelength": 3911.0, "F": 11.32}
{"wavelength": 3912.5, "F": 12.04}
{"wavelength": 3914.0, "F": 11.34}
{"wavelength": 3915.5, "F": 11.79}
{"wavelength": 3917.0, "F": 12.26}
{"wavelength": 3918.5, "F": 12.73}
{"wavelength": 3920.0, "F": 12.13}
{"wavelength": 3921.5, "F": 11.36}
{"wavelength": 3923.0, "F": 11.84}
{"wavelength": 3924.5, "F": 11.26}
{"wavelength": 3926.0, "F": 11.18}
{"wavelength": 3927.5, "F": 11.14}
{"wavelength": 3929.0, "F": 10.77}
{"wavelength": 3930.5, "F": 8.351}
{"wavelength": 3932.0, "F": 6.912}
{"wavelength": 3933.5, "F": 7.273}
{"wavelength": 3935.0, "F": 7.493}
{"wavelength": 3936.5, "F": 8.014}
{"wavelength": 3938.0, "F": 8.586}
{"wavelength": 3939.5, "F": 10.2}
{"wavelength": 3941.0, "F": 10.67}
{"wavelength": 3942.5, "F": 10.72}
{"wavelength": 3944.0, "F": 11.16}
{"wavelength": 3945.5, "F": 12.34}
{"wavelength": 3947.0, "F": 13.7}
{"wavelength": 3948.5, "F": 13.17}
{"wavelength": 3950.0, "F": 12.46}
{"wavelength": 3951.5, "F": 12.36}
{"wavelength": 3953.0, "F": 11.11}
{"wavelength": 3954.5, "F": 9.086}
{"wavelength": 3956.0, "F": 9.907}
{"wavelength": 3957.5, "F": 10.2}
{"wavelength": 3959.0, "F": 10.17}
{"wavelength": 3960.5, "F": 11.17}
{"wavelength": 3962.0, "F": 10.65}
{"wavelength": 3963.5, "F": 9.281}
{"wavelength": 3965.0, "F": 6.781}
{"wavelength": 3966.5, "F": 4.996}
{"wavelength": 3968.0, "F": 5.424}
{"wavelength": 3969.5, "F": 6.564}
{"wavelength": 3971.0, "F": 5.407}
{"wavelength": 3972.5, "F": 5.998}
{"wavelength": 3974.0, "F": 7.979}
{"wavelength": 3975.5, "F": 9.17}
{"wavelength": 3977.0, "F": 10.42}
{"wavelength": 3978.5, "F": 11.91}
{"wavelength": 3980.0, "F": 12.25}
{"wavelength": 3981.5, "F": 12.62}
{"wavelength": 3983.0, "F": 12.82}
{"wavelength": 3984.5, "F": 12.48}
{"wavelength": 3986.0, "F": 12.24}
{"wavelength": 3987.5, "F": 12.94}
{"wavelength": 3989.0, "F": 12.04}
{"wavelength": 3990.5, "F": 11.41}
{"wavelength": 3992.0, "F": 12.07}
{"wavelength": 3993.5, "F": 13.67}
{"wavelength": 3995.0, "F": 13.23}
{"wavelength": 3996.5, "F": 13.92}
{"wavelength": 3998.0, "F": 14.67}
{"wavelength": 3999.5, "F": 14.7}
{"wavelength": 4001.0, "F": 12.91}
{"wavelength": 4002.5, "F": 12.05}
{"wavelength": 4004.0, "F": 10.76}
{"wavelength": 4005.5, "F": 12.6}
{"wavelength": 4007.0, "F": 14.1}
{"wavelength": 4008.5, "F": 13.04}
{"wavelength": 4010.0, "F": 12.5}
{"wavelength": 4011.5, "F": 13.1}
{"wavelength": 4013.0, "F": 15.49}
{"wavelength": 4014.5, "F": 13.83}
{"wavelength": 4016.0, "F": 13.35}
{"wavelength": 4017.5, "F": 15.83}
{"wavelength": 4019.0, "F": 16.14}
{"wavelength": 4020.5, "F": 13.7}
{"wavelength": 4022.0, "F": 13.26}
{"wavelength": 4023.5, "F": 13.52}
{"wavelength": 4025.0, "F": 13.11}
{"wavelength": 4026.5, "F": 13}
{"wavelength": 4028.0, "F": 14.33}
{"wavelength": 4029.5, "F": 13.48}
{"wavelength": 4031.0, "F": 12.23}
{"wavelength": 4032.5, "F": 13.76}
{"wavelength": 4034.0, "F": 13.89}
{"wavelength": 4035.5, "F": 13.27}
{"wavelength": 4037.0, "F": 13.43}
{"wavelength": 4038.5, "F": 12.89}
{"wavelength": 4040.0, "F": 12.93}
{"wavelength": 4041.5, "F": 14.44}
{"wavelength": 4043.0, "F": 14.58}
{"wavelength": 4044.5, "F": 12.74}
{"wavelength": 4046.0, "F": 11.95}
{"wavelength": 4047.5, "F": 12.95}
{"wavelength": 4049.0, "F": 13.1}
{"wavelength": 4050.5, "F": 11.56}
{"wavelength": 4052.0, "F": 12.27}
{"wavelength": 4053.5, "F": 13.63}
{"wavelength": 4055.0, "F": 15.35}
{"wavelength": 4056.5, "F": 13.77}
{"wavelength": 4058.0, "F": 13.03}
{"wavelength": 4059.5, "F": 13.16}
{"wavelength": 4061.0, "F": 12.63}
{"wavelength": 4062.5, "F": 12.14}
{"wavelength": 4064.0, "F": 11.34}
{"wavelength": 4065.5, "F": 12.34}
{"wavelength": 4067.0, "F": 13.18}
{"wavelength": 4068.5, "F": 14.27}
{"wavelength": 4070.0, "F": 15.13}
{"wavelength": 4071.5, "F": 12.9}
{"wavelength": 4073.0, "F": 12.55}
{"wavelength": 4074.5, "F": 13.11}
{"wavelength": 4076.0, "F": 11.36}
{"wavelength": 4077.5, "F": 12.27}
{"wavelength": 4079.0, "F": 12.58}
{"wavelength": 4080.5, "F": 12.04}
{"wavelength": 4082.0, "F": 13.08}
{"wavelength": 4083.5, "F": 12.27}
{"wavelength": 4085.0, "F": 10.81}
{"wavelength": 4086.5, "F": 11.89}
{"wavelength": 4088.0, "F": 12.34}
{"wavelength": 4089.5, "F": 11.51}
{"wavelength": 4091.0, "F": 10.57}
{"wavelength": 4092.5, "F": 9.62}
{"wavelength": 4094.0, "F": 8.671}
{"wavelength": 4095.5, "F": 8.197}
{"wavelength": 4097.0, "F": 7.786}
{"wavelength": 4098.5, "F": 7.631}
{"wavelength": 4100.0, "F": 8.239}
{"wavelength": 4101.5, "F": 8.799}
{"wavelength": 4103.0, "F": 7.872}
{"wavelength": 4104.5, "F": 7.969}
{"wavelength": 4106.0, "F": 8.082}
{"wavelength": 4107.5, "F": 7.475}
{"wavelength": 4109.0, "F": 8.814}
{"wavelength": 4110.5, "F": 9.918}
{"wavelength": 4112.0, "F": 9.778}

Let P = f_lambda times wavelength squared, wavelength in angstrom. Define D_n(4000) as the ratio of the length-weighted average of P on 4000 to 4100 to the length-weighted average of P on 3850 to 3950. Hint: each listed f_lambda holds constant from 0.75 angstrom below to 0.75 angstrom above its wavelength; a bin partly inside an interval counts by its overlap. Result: 1.3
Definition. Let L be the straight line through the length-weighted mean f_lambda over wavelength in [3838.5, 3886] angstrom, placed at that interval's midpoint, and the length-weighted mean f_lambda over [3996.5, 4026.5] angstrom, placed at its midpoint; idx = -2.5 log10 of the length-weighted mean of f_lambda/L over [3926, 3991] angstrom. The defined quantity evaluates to 0.25 mag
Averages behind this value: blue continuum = 10.7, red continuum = 13.6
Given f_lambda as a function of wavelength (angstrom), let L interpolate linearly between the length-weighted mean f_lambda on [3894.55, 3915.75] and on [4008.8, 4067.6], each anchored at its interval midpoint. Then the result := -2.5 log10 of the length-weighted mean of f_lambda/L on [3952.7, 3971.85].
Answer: 0.37 mag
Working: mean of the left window 10.9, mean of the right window 13.4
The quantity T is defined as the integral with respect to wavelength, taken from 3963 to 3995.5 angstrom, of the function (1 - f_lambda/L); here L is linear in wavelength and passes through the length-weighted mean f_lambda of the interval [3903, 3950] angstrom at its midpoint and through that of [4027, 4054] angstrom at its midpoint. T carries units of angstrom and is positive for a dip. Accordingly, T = 5.3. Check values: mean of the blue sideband 10.9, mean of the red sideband 13.2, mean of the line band 10.1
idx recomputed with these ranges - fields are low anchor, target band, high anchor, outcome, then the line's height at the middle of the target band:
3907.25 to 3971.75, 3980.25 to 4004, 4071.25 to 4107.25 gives -0.24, 10.3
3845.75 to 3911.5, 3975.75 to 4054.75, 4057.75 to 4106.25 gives -0.19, 11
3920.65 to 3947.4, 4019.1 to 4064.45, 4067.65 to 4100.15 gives -0.20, 11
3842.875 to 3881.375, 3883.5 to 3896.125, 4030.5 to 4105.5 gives 0.43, 11.4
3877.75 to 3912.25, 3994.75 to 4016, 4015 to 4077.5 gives -0.09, 12.2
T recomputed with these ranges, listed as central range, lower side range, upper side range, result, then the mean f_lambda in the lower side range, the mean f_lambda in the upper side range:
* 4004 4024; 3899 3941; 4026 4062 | -1.8 angstrom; 10.6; 13.3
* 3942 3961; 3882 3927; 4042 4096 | -0.9 angstrom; 10.2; 12.4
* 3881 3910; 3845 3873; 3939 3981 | 4.6 angstrom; 11.9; 9.84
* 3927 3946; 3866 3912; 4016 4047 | 3.1 angstrom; 10.2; 13.6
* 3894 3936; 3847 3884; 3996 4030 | 5.3 angstrom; 11.4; 13.6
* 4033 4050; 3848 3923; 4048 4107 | -2.9 angstrom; 10.7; 11.5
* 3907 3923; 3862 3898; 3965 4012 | -2.1 angstrom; 9.95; 11.2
